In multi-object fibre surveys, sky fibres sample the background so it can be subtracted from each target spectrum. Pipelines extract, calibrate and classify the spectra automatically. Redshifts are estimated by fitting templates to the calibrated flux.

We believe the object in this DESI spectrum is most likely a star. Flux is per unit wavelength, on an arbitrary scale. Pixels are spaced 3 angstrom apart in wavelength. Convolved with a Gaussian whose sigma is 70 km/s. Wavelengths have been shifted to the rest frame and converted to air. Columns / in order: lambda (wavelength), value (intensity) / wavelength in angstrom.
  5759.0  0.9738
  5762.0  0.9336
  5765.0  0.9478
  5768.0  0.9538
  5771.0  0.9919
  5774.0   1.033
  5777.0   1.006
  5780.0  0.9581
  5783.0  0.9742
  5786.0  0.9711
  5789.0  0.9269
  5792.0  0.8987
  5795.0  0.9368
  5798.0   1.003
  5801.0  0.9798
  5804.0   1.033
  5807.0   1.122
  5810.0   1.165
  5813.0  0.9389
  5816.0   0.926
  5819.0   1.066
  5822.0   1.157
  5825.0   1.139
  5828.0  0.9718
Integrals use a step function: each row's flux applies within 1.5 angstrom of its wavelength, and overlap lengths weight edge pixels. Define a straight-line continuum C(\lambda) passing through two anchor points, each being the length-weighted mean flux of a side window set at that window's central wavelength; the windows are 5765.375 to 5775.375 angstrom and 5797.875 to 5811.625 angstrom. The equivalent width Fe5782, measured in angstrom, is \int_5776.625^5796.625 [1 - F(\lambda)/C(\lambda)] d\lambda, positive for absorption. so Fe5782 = 1.4 angstrom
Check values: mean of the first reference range 0.987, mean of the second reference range 1.07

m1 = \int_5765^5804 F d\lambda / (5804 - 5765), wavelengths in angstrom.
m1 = 0.971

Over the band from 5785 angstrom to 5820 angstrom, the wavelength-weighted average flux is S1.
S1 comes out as 0.997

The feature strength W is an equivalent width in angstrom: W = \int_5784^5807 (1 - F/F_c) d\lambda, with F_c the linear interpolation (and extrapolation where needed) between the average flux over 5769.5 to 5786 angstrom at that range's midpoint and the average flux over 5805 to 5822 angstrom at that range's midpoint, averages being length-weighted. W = 1.1 angstrom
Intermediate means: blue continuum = 0.991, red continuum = 1.05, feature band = 0.975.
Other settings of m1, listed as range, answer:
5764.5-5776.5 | 0.986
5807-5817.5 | 1.03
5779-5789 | 0.962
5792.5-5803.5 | 0.972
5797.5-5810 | 1.05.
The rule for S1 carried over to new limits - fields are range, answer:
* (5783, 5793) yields 0.94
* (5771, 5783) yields 0.995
